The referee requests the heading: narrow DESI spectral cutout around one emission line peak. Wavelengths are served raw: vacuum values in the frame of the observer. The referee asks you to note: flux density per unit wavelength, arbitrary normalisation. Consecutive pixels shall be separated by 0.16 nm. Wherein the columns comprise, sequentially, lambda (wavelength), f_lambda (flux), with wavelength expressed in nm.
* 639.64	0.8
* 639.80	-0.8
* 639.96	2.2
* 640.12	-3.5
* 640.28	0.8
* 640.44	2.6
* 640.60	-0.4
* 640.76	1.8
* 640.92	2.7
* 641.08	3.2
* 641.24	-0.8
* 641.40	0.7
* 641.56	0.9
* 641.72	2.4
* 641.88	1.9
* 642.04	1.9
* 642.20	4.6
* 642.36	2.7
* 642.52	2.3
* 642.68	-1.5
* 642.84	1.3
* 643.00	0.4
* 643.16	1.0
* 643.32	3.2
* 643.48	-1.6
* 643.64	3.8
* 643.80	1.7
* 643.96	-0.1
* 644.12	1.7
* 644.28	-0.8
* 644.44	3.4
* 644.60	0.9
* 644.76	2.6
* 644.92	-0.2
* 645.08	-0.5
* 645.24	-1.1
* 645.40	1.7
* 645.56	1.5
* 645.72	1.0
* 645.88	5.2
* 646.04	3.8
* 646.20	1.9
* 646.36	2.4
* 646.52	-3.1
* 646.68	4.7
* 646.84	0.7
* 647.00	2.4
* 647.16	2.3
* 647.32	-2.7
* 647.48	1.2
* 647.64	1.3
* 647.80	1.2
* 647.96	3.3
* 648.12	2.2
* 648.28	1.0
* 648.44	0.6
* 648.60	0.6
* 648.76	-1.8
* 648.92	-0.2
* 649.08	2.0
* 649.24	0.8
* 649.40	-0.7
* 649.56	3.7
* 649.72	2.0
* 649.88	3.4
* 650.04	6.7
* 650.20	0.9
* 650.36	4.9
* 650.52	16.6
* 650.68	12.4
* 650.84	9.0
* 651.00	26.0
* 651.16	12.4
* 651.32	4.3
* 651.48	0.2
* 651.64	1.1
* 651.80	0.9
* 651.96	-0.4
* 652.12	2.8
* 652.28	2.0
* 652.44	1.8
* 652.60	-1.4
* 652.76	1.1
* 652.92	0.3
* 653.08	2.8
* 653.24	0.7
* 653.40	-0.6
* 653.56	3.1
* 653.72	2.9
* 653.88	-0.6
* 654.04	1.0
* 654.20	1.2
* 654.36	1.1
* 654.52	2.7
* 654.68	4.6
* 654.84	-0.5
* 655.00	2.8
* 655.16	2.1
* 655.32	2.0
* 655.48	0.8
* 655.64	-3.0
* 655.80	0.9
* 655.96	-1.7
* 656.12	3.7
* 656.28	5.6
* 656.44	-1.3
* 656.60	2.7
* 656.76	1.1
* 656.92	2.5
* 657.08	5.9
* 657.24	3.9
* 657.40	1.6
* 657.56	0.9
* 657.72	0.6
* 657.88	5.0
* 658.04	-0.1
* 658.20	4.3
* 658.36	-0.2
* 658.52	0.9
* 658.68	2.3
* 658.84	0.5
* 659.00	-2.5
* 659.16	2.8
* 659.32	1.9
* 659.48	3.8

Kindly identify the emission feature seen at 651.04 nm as [O II] 3727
